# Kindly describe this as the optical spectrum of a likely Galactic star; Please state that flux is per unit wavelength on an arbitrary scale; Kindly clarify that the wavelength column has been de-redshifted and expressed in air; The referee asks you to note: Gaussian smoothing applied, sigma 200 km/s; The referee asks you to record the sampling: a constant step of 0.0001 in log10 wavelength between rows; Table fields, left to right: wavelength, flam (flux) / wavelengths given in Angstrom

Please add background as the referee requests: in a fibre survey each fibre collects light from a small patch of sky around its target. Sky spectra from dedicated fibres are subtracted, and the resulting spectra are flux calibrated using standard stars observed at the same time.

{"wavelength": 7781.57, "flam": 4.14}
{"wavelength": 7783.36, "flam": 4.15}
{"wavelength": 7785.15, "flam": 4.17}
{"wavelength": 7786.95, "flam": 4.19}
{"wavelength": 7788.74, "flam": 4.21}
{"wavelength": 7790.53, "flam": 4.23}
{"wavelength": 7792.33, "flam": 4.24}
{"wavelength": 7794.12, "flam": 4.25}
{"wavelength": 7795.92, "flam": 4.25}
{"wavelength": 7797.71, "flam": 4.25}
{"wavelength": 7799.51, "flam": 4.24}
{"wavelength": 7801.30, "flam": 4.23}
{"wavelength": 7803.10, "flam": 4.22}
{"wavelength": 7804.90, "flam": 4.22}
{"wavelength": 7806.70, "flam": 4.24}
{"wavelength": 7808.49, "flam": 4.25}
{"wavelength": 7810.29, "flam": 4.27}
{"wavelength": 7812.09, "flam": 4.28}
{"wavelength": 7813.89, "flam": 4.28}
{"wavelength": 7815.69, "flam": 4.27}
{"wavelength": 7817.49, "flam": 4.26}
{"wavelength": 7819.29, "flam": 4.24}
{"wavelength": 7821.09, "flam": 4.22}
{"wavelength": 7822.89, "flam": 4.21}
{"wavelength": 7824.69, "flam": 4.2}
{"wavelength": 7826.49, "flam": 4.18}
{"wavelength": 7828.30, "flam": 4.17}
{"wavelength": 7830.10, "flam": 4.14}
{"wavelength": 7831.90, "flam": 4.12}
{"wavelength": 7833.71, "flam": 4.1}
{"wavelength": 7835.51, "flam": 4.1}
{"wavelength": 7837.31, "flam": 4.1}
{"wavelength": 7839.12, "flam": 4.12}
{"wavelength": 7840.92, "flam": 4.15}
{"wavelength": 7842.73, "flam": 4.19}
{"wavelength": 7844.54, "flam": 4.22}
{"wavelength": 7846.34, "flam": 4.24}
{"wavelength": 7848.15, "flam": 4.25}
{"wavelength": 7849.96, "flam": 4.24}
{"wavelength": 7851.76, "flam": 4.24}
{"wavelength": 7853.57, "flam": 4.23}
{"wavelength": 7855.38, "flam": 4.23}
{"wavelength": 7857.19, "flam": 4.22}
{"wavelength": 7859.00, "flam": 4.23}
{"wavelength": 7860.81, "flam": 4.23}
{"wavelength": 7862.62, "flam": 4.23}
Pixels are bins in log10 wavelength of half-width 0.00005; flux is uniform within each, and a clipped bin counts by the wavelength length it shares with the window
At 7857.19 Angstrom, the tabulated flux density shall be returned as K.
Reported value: 4.22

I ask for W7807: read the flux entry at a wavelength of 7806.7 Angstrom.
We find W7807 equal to 4.24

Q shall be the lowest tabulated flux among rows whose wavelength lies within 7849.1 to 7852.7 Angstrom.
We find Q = 4.24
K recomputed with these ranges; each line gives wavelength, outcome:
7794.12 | 4.25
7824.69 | 4.2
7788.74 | 4.21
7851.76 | 4.24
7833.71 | 4.1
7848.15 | 4.25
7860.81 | 4.23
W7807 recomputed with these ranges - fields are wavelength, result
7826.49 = 4.18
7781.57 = 4.14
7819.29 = 4.24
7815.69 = 4.27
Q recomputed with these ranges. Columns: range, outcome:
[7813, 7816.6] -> 4.27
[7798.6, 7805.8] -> 4.22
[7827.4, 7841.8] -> 4.1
